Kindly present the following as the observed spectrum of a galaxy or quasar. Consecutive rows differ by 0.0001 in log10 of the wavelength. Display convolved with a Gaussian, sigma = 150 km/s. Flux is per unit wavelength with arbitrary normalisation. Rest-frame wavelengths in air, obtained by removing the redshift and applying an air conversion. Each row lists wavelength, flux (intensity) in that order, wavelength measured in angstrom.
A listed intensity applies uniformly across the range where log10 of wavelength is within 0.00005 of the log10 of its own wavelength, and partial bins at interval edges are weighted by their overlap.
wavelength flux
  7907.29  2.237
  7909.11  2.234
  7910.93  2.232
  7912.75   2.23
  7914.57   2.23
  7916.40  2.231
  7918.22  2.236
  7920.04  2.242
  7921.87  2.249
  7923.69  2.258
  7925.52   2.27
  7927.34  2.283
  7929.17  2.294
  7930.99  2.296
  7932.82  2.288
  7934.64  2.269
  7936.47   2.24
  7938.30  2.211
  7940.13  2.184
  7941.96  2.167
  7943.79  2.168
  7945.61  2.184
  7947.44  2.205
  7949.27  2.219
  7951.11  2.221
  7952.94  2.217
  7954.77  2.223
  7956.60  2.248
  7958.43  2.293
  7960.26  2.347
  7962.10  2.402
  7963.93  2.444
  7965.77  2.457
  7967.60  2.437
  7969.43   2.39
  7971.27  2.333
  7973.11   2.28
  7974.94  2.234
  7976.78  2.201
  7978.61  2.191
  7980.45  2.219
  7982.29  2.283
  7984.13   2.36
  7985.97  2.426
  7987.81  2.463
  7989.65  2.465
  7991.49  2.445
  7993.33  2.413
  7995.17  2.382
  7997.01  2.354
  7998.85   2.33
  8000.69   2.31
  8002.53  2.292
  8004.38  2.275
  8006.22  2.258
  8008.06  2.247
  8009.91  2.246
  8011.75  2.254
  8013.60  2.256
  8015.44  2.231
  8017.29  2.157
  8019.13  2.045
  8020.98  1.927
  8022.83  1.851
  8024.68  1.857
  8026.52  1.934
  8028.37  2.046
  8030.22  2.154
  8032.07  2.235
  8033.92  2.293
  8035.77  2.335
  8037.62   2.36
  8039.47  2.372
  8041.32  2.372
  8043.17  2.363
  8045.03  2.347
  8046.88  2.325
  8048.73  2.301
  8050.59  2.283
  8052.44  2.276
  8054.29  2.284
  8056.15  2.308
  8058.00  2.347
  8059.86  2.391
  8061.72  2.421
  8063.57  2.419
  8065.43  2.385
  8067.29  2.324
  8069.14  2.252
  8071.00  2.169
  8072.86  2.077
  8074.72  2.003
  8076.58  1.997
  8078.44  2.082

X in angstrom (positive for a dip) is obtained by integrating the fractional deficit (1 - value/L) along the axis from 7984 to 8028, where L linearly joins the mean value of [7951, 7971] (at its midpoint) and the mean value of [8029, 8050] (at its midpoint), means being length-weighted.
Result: 1.6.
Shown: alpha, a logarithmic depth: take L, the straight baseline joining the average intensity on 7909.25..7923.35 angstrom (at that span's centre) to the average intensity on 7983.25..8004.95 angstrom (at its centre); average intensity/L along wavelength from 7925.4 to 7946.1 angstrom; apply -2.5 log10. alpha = 0.02 mag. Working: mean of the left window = 2.24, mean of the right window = 2.38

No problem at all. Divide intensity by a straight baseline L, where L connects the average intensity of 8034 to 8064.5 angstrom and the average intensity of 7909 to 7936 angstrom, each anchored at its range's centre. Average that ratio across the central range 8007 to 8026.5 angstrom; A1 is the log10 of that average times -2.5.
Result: 0.108 mag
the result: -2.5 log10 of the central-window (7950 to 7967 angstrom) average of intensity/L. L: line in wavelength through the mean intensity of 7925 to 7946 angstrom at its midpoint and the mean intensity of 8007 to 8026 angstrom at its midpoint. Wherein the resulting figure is -0.06 mag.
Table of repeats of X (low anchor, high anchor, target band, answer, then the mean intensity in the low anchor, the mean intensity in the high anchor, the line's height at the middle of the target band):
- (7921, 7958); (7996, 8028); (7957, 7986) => -1.6 angstrom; 2.24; 2.16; 2.2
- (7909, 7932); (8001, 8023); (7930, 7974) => -1.0 angstrom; 2.25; 2.18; 2.23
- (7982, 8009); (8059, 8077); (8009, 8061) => 1.7 angstrom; 2.35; 2.25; 2.3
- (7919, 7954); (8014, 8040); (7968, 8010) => -2.9 angstrom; 2.23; 2.13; 2.17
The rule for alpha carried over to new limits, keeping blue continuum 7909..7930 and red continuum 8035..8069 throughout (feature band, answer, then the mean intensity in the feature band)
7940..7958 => 0.031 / 2.21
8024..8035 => 0.114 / 2.1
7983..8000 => -0.047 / 2.4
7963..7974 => -0.049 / 2.39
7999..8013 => 0.019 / 2.27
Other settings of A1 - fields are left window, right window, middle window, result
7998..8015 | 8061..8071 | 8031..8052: -0.004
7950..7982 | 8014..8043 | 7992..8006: -0.054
